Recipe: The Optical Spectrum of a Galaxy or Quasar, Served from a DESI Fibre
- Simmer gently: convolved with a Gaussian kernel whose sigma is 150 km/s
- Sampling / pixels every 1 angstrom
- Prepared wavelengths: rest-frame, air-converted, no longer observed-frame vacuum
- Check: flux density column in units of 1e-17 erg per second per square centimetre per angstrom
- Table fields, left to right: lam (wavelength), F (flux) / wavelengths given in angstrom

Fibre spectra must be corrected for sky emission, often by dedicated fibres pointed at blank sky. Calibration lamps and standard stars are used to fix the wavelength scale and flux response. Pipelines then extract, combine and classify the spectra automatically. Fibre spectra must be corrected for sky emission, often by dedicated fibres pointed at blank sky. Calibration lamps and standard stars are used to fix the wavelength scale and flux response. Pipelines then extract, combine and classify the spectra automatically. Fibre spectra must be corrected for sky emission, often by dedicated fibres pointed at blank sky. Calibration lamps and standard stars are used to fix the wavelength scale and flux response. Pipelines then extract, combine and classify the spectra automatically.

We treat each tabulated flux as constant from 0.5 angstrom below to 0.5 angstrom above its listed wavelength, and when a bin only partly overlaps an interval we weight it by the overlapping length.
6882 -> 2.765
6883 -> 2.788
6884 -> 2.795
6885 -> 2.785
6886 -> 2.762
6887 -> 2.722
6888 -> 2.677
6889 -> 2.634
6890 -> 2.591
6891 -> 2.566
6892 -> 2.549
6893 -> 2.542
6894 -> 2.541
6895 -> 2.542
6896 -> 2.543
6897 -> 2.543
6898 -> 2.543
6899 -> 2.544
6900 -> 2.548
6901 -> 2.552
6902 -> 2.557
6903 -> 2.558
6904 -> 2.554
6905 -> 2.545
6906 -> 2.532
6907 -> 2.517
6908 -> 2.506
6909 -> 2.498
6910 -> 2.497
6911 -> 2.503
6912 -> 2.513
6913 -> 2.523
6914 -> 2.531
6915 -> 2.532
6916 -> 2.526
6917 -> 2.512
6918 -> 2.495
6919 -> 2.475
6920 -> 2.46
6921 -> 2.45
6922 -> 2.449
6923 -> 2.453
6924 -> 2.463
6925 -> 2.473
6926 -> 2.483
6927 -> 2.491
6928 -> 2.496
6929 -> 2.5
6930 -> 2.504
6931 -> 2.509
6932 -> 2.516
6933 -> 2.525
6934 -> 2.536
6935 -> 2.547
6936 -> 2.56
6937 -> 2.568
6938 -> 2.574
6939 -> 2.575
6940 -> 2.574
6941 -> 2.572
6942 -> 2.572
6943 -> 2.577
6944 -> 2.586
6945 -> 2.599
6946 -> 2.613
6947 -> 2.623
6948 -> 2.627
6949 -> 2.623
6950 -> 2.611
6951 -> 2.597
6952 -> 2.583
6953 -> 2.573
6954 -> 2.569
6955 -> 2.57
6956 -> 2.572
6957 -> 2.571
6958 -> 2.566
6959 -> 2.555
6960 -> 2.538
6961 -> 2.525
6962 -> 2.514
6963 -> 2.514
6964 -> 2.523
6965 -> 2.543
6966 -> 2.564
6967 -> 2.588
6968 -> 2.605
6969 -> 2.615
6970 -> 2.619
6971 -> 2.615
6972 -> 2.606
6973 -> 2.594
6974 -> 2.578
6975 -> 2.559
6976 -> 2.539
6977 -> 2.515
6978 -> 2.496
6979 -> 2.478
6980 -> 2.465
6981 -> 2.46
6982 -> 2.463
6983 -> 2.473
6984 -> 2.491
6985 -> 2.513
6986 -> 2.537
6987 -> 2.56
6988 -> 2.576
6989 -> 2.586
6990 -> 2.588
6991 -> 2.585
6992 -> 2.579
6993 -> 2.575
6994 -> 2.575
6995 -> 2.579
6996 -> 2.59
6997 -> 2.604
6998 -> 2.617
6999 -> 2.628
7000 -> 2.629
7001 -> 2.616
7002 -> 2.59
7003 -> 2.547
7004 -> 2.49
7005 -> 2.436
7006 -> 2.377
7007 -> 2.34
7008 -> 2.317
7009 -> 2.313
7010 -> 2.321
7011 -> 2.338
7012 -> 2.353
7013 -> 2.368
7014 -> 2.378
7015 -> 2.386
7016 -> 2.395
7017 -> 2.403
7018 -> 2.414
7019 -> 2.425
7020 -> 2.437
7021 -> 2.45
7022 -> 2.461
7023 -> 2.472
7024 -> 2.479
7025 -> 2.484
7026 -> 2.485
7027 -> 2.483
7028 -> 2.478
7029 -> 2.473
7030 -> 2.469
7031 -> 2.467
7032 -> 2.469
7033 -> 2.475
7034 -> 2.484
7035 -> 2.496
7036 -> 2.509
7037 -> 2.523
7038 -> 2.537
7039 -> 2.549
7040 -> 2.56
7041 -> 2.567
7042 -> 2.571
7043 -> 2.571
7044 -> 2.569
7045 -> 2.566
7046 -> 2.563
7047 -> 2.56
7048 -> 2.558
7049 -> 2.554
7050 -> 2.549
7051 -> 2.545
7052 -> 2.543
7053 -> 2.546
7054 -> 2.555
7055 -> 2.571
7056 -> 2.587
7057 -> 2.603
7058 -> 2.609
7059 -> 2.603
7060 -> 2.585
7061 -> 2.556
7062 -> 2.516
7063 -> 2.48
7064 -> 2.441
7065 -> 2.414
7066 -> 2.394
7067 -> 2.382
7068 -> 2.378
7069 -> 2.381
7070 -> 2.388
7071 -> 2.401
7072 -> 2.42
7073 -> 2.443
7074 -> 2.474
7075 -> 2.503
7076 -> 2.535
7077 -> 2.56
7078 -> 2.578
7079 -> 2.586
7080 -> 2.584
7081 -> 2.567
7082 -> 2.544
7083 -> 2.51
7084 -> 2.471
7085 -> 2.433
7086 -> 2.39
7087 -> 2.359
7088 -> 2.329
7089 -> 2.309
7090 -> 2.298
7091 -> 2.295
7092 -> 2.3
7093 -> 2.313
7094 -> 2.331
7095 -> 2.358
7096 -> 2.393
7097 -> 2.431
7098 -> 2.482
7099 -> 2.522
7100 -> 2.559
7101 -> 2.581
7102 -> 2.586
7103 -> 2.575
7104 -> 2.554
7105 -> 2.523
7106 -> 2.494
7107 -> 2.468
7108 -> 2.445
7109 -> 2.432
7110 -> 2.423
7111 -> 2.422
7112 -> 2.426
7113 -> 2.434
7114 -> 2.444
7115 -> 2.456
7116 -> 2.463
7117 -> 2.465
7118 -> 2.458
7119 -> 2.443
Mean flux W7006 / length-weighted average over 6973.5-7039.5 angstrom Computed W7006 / 2.49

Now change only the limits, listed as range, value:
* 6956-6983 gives 2.55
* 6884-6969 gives 2.55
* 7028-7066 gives 2.53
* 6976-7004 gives 2.55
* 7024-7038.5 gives 2.49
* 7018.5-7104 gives 2.49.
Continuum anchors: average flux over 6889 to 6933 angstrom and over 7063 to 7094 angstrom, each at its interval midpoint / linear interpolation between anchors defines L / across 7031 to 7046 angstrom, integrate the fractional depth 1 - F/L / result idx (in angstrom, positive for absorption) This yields -0.5 angstrom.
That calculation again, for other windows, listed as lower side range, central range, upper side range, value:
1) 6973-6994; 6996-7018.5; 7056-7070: 0.6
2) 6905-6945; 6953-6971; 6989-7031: -0.5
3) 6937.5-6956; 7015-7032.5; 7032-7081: 0.6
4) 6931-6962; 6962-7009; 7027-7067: 0.3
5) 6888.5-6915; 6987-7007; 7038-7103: -0.4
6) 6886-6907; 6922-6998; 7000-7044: -1.1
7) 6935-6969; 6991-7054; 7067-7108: 0.4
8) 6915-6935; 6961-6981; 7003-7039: -0.7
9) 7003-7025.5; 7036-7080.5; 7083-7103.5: -2.0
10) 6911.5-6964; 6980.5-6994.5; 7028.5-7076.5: -0.1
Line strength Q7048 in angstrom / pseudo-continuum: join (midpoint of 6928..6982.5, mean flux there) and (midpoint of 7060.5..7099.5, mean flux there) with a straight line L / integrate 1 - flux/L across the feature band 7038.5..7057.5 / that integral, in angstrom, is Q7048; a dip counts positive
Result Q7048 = -0.73 angstrom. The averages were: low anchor 2.56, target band 2.56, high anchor 2.44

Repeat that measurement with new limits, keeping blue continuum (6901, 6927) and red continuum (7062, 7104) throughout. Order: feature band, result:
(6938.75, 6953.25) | -0.6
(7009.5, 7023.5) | 0.4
